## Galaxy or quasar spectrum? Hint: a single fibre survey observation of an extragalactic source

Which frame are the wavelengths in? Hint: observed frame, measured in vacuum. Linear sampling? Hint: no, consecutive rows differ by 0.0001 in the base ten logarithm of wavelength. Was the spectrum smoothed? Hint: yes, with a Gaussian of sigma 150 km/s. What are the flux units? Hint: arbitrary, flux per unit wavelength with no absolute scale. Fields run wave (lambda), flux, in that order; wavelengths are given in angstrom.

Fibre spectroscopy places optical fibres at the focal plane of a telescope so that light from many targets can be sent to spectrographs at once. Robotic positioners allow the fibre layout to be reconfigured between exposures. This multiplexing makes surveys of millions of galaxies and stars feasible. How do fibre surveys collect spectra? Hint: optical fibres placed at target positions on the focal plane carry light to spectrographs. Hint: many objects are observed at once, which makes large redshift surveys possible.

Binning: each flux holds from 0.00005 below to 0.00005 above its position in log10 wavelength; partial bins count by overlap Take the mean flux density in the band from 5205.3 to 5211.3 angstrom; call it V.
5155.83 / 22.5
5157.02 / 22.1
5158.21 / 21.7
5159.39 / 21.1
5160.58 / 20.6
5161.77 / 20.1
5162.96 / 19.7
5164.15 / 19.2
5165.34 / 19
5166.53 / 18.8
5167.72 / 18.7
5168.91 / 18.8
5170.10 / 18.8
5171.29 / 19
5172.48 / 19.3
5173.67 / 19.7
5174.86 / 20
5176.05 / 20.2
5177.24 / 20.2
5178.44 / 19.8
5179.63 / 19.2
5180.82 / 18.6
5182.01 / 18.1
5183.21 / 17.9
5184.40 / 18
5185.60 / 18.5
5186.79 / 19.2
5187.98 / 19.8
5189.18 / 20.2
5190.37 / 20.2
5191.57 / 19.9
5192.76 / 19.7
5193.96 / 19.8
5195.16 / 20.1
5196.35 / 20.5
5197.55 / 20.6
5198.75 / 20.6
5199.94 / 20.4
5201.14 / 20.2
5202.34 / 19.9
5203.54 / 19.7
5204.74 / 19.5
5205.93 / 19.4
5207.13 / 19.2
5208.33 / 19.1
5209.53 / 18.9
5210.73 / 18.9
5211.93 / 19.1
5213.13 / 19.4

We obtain 19.1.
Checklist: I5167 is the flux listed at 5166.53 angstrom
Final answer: 18.8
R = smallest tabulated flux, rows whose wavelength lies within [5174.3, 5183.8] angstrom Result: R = 17.9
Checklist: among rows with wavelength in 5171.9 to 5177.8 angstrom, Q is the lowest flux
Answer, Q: 19.3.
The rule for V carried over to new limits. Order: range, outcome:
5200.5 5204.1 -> 19.9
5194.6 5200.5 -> 20.5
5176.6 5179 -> 20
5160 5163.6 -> 20.1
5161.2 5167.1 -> 19.3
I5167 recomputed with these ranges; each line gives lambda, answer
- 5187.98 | 19.8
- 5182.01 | 18.1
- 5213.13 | 19.4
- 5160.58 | 20.6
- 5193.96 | 19.8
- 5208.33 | 19.1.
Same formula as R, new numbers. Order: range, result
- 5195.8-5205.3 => 19.5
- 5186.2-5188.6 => 19.2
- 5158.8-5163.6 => 19.7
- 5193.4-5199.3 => 19.8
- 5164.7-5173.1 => 18.7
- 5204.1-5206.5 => 19.4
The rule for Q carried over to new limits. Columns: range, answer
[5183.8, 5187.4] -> 18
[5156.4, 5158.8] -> 21.7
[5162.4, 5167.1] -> 18.8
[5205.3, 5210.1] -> 18.9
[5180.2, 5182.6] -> 18.1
